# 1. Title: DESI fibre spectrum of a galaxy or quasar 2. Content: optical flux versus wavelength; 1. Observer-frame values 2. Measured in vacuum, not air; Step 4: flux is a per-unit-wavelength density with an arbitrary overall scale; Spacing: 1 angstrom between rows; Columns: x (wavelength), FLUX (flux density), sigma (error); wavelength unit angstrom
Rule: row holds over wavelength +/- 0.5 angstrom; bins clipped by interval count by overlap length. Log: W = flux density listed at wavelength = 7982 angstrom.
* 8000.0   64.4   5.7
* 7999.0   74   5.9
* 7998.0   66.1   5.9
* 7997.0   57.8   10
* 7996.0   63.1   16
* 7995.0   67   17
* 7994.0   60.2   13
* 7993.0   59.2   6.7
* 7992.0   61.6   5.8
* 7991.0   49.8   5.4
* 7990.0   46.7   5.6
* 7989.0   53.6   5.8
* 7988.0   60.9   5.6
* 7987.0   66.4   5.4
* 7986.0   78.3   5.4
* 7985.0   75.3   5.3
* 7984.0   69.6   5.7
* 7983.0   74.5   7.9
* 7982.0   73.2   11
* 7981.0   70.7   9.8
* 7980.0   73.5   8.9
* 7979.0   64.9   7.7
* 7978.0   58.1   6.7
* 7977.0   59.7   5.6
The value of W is 73.2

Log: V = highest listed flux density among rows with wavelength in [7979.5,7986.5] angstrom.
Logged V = 78.3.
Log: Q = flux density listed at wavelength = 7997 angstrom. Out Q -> 57.8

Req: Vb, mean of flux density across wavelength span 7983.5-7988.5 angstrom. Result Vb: 70.1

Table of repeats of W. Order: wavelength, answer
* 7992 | 61.6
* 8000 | 64.4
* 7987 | 66.4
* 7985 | 75.3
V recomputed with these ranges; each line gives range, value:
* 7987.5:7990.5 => 60.9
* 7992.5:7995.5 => 67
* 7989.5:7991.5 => 49.8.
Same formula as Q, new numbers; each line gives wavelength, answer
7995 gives 67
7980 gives 73.5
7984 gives 69.6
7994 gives 60.2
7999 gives 74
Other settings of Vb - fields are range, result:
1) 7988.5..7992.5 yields 52.9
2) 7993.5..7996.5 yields 63.4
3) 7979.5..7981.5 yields 72.1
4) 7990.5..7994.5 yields 57.7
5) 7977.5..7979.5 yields 61.5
